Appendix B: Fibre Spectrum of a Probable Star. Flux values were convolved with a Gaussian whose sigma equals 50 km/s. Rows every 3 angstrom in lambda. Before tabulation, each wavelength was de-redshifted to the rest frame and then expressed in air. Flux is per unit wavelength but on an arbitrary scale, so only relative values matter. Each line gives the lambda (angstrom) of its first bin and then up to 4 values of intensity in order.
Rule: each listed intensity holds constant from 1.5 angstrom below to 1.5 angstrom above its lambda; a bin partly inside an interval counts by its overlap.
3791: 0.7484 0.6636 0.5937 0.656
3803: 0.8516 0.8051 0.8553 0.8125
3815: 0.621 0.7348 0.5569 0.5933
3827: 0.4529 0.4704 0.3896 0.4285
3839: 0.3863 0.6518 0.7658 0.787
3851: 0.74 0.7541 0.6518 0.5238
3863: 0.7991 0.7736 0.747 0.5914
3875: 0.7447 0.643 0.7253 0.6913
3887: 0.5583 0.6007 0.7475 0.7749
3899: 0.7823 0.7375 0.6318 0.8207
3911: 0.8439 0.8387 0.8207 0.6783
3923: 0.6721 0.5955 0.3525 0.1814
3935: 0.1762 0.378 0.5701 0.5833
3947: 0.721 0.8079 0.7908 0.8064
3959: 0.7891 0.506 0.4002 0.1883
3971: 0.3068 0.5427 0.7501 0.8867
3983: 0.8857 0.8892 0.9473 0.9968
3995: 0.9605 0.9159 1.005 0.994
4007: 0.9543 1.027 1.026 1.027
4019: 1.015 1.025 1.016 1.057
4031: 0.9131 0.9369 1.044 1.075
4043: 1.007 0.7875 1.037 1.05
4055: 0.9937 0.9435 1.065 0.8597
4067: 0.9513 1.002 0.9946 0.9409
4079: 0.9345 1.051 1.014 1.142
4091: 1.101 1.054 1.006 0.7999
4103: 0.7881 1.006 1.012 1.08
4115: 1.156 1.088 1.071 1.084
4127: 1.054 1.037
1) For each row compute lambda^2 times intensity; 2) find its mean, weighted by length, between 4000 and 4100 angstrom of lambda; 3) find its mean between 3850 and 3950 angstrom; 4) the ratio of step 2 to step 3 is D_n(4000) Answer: 1.7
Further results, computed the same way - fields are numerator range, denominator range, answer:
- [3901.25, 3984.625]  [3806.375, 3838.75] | 1.11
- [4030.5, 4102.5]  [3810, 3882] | 1.72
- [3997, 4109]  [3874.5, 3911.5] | 1.51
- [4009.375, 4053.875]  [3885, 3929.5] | 1.51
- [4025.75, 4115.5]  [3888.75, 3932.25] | 1.57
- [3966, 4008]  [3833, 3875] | 1.30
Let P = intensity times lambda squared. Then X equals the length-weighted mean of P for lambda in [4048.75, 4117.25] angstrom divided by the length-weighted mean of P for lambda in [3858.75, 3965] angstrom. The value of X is 1.7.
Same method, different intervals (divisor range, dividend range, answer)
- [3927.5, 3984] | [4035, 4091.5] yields 1.89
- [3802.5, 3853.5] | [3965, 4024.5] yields 1.45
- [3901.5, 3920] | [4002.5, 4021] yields 1.37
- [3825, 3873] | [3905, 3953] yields 1.02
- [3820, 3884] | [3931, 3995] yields 1.07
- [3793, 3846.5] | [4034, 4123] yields 1.82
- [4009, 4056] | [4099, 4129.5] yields 1.06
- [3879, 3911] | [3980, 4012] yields 1.41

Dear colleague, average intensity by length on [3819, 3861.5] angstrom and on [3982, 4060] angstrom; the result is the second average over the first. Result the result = 1.7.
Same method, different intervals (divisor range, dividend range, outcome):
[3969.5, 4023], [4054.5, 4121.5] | 1.12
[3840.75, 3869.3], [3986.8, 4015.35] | 1.36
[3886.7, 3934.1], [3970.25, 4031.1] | 1.39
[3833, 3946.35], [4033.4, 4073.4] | 1.54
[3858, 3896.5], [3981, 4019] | 1.42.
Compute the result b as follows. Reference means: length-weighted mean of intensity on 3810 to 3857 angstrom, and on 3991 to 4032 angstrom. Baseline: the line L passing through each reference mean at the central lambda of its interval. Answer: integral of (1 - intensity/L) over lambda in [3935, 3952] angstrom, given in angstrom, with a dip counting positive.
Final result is 5.5 angstrom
